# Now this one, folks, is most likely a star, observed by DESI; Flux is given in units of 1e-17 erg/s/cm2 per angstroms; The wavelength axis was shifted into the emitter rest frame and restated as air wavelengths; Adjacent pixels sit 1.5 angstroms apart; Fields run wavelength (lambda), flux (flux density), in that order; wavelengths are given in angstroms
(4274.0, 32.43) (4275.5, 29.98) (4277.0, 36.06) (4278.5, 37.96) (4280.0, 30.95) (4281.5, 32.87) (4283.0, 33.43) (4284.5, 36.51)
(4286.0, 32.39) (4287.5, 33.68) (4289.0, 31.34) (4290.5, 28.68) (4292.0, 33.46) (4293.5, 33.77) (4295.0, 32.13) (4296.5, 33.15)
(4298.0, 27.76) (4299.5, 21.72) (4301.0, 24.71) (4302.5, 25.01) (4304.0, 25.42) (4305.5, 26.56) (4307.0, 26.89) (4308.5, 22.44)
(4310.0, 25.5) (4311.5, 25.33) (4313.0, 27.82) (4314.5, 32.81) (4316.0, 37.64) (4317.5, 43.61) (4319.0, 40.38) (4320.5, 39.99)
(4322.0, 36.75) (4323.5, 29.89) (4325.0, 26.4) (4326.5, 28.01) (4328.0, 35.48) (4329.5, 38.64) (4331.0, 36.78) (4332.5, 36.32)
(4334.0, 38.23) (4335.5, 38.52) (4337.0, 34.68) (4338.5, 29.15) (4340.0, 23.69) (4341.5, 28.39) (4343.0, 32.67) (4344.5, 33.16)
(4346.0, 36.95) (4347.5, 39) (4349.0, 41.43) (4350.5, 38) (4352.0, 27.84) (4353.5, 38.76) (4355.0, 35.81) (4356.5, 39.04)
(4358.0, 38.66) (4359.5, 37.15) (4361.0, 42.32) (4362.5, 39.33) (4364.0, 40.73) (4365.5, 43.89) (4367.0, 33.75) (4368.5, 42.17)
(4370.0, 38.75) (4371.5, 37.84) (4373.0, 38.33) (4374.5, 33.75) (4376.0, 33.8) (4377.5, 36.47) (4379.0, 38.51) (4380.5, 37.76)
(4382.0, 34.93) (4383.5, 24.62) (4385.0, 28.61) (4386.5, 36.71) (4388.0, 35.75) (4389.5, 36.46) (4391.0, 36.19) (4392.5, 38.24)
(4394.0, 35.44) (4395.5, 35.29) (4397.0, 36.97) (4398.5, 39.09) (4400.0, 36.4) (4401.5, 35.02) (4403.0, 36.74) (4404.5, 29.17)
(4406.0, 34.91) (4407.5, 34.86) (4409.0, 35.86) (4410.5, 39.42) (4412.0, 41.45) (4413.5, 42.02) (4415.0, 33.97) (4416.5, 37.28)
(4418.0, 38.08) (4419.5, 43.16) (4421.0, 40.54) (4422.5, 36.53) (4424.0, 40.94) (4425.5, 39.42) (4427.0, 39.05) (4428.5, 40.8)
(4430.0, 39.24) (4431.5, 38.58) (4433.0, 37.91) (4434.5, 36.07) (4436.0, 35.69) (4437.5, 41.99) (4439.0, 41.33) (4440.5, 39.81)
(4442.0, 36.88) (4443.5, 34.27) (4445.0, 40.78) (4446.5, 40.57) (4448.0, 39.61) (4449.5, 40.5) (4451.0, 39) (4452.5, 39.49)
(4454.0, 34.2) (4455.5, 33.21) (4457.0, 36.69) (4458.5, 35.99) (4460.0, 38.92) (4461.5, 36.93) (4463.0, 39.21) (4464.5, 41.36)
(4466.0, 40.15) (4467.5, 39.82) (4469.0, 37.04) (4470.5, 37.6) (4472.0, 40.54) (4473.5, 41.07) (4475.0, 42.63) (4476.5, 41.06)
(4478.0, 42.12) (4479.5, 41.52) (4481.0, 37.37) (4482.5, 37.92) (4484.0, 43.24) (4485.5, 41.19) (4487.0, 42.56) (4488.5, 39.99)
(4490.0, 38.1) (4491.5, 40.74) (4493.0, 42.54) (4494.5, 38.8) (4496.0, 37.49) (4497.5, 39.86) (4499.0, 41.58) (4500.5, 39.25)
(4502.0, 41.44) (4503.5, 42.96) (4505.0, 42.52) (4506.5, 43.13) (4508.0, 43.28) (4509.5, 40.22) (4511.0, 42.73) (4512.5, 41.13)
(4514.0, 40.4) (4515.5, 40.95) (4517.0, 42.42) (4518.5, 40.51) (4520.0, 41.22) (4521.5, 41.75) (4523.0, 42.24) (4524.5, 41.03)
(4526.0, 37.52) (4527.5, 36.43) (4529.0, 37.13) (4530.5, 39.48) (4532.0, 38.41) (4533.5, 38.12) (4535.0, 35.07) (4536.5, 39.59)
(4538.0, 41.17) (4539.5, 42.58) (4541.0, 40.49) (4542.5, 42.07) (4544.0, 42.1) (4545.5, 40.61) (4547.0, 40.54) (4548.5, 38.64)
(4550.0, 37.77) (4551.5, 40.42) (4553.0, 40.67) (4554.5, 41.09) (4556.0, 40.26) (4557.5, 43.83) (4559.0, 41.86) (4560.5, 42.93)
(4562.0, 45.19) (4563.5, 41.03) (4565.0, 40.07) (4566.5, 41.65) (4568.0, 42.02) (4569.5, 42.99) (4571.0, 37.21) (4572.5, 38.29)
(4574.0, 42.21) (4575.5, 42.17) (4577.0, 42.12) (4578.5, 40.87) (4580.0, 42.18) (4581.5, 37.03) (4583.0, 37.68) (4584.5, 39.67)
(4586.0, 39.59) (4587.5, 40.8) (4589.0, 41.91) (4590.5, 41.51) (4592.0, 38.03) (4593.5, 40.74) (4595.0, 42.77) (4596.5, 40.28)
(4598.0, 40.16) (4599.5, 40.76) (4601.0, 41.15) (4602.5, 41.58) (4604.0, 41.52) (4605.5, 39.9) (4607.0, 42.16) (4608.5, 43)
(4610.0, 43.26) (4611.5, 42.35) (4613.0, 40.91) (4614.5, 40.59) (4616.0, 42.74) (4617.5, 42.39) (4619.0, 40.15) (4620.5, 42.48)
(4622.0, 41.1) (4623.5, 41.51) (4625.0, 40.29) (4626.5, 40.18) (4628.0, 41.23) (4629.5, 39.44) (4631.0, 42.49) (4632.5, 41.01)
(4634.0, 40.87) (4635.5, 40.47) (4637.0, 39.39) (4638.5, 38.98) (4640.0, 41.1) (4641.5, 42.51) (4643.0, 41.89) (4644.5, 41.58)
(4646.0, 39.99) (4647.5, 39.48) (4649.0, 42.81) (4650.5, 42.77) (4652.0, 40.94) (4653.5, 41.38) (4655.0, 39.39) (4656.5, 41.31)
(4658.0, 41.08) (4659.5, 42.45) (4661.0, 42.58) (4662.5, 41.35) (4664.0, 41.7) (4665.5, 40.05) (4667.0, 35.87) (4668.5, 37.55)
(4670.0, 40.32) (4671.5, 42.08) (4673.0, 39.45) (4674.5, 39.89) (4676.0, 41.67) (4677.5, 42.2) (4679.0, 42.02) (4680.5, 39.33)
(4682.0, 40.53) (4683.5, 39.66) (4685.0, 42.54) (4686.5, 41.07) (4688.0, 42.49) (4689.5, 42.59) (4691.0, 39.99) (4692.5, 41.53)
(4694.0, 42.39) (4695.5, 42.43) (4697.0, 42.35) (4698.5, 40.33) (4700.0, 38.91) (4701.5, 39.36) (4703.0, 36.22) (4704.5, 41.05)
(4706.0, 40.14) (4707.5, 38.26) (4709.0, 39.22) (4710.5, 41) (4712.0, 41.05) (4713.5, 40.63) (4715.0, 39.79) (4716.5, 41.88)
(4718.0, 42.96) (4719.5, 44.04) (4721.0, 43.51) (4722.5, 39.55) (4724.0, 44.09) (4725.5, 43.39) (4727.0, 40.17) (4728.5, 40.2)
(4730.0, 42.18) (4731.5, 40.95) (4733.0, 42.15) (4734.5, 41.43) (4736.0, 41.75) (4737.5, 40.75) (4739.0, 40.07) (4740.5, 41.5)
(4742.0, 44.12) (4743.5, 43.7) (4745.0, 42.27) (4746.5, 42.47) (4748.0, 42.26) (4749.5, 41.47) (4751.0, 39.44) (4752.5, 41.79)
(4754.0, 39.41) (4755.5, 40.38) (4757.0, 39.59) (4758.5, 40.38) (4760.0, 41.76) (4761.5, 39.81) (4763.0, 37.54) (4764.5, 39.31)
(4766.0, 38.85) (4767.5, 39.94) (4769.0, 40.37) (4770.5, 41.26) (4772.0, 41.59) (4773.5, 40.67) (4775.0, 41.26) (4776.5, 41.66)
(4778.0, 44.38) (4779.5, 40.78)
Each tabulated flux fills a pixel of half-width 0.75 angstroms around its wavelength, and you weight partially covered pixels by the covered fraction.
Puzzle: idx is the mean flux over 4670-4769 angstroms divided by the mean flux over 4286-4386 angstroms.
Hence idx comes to 1.2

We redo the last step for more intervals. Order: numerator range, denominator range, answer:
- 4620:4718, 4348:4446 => 1.09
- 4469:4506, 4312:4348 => 1.18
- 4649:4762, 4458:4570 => 1.01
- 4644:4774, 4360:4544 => 1.06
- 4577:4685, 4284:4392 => 1.21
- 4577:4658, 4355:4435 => 1.10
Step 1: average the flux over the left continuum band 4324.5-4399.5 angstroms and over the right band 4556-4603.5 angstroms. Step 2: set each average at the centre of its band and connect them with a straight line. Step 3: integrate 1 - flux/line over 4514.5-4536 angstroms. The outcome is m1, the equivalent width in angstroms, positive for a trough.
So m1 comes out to 0.1 angstroms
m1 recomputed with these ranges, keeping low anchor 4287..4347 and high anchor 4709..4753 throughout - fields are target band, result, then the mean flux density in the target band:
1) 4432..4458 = -2.5 angstroms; 38.1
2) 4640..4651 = -0.5 angstroms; 41.5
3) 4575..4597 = -1.3 angstroms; 40.5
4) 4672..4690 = -0.3 angstroms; 41.1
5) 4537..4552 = -1.4 angstroms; 40.6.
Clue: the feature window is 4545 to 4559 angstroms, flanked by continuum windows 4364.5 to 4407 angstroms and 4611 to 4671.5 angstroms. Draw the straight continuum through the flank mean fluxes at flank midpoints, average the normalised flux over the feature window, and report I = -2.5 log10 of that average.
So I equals -0.04 mag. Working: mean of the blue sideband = 35.9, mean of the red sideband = 40.9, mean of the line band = 40.5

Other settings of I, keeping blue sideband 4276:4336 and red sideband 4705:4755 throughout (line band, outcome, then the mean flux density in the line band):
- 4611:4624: -0.07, 41.6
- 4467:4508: -0.13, 40.6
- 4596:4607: -0.06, 40.9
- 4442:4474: -0.09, 38.4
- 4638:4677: -0.03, 40.8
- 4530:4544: -0.07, 39.8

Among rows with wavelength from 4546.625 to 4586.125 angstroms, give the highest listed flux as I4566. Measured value 45.19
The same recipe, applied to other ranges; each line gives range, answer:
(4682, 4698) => 42.59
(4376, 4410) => 39.09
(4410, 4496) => 43.24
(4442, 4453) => 40.78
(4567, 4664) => 43.26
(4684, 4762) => 44.12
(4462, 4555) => 43.28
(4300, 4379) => 43.89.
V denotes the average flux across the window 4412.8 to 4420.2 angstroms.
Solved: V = 38.9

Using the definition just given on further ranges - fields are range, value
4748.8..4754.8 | 40.5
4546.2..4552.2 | 39.3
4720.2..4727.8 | 42.1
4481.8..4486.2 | 40.8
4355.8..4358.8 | 38.8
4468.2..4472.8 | 38.4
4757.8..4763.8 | 39.9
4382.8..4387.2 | 30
